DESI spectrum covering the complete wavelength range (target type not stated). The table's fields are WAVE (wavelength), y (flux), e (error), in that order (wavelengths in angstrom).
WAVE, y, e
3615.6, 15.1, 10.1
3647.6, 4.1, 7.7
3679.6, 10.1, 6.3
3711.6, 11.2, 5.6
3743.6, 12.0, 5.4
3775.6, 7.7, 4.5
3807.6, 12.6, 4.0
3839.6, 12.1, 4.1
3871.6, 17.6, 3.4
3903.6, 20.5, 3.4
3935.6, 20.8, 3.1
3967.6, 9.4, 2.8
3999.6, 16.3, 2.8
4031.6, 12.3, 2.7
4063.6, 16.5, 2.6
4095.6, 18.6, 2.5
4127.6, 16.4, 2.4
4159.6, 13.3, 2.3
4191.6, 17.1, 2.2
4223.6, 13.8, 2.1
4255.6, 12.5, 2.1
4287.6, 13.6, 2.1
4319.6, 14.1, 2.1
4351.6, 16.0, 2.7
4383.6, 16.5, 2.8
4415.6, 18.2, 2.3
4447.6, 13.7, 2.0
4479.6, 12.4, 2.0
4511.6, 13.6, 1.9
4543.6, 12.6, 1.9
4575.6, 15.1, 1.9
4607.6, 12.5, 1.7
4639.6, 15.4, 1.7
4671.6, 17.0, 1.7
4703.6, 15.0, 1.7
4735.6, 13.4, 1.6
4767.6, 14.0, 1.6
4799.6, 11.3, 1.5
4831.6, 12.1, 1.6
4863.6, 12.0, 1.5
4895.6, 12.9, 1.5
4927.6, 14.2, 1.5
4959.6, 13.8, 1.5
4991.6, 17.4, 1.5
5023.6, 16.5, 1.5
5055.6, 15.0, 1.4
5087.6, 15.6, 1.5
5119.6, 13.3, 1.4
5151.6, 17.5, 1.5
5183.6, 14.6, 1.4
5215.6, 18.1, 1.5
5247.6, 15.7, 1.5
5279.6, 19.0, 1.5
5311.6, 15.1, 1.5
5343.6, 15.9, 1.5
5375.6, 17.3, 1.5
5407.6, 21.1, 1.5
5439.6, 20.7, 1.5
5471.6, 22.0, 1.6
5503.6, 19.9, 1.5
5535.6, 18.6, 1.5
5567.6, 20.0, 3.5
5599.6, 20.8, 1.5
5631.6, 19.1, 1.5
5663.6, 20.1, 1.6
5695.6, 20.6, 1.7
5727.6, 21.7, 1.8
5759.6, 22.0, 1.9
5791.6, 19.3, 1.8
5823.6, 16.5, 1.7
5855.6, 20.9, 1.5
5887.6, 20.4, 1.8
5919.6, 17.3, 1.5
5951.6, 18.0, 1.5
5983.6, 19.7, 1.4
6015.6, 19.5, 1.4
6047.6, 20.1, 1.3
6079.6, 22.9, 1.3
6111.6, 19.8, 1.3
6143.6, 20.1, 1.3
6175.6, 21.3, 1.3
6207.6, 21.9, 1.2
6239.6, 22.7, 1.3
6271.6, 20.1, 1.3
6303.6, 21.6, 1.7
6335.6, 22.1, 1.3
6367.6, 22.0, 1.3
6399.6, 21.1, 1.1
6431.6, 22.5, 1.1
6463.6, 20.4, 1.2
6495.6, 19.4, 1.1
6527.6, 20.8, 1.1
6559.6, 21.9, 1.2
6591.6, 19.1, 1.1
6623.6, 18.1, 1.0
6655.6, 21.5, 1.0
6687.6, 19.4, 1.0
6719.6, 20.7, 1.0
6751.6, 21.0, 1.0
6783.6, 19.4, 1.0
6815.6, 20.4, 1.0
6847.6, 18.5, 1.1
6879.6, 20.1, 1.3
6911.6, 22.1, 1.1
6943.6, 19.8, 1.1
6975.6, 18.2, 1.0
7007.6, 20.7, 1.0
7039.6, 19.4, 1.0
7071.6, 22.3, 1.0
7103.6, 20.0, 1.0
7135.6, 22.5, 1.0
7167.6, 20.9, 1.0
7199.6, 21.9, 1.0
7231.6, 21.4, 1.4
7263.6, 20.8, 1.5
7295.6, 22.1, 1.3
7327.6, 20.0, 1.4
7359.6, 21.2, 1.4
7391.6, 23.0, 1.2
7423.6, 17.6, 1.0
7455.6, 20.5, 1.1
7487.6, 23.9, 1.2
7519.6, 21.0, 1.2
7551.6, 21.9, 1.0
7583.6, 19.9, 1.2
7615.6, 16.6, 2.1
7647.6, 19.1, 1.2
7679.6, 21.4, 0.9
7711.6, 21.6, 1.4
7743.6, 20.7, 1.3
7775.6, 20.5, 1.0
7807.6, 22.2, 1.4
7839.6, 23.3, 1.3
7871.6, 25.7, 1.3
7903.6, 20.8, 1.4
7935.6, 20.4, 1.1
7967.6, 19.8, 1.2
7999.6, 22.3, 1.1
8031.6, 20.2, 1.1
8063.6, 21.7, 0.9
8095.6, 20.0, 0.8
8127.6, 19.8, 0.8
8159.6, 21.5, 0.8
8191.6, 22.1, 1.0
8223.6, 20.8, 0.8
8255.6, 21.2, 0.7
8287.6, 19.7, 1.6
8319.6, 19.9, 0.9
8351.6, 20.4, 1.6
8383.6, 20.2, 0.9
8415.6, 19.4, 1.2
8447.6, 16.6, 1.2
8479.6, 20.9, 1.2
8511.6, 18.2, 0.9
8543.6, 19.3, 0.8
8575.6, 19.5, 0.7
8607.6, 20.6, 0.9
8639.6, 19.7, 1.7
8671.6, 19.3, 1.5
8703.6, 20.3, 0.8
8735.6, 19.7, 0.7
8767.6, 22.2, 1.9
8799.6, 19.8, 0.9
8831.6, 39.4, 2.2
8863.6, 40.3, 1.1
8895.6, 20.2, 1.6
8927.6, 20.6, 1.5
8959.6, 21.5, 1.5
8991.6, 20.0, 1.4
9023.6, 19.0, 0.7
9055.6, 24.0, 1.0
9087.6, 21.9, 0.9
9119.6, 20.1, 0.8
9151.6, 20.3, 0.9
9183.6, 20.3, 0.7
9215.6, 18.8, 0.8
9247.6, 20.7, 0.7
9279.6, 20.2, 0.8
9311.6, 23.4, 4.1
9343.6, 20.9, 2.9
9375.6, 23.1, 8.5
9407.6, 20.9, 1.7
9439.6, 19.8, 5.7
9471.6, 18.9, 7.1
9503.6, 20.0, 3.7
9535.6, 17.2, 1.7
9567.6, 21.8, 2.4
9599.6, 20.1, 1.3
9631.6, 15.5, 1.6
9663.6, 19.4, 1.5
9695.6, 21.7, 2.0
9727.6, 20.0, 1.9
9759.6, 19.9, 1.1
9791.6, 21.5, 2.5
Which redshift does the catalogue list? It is 0.35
